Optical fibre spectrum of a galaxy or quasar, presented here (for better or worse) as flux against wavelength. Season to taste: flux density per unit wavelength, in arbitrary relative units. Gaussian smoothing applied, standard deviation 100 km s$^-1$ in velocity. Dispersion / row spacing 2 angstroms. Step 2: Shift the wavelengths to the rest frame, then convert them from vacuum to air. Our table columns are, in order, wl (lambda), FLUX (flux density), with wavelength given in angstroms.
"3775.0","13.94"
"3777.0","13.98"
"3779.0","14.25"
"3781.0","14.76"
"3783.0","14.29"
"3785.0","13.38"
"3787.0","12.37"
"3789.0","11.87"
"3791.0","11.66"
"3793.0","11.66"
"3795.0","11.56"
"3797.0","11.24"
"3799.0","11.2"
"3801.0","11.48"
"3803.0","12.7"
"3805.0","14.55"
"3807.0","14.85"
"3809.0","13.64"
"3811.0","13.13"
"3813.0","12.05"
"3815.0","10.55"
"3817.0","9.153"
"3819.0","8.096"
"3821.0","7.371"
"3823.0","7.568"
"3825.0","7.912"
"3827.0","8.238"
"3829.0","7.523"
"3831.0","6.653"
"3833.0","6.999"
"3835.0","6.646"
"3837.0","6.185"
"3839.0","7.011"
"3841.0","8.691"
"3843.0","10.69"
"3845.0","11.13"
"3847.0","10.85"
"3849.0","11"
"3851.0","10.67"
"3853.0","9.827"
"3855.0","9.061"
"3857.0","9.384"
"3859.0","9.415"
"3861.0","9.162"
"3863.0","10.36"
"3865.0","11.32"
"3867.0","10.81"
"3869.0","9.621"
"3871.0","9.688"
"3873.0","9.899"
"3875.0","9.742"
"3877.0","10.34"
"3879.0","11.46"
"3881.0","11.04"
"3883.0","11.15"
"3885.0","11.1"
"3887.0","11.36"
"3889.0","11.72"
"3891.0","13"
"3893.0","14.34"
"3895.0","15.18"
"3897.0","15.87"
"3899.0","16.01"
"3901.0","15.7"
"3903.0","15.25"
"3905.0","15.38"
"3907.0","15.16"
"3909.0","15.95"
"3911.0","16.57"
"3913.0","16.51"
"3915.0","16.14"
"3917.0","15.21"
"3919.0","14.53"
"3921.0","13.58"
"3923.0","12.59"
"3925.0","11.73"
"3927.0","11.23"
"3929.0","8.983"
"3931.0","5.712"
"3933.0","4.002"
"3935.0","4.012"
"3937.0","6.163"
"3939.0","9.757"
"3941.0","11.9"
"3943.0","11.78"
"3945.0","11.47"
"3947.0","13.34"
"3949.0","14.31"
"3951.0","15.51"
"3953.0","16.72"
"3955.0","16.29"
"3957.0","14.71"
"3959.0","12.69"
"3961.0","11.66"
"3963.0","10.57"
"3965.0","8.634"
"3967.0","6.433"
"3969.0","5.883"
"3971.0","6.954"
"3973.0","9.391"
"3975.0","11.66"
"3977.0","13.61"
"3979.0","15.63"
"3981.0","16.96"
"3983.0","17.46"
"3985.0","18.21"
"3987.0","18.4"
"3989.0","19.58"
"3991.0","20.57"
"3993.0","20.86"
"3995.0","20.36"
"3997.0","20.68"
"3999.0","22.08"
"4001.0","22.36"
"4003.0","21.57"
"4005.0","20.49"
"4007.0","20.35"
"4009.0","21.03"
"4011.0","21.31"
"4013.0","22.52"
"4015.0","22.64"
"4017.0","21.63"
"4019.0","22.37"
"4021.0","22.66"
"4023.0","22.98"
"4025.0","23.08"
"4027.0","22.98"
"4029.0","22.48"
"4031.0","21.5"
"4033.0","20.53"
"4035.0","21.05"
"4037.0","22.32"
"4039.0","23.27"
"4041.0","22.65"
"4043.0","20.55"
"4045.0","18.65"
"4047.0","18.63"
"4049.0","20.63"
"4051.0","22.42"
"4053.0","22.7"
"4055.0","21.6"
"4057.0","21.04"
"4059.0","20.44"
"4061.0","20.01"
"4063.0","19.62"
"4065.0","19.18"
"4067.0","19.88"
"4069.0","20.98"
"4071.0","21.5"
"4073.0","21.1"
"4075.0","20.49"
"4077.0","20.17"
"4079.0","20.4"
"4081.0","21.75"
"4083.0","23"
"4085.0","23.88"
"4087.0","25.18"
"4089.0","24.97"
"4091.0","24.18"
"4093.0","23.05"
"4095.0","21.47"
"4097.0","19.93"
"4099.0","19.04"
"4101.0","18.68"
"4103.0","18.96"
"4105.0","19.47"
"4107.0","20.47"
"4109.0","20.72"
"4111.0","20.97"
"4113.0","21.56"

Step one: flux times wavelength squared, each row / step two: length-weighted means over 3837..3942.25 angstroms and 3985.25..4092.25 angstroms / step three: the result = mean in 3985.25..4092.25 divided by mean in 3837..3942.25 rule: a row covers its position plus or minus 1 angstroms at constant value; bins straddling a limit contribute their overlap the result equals 2.02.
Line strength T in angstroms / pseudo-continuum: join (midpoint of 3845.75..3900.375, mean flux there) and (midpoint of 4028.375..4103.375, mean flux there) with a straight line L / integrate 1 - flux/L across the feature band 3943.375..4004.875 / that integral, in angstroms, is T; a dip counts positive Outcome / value 5.4 angstroms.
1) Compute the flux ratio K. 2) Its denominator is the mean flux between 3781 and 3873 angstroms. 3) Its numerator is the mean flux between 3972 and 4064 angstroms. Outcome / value 1.96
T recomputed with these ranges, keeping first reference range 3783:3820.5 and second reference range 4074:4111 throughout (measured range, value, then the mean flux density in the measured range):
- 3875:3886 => 2.7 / 10.9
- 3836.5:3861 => 7.2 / 9.55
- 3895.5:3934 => 5.1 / 13.5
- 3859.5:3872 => 3.5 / 10.1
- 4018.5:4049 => -3.4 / 21.7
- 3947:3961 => 1.8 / 14.7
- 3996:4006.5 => -1.7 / 21.4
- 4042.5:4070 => -0.3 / 20.5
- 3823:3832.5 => 3.9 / 7.55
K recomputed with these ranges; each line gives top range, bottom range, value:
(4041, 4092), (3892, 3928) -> 1.44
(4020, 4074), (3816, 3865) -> 2.42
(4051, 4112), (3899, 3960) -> 1.65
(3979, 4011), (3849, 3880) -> 1.98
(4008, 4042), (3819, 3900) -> 2.19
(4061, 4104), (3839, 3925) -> 1.74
